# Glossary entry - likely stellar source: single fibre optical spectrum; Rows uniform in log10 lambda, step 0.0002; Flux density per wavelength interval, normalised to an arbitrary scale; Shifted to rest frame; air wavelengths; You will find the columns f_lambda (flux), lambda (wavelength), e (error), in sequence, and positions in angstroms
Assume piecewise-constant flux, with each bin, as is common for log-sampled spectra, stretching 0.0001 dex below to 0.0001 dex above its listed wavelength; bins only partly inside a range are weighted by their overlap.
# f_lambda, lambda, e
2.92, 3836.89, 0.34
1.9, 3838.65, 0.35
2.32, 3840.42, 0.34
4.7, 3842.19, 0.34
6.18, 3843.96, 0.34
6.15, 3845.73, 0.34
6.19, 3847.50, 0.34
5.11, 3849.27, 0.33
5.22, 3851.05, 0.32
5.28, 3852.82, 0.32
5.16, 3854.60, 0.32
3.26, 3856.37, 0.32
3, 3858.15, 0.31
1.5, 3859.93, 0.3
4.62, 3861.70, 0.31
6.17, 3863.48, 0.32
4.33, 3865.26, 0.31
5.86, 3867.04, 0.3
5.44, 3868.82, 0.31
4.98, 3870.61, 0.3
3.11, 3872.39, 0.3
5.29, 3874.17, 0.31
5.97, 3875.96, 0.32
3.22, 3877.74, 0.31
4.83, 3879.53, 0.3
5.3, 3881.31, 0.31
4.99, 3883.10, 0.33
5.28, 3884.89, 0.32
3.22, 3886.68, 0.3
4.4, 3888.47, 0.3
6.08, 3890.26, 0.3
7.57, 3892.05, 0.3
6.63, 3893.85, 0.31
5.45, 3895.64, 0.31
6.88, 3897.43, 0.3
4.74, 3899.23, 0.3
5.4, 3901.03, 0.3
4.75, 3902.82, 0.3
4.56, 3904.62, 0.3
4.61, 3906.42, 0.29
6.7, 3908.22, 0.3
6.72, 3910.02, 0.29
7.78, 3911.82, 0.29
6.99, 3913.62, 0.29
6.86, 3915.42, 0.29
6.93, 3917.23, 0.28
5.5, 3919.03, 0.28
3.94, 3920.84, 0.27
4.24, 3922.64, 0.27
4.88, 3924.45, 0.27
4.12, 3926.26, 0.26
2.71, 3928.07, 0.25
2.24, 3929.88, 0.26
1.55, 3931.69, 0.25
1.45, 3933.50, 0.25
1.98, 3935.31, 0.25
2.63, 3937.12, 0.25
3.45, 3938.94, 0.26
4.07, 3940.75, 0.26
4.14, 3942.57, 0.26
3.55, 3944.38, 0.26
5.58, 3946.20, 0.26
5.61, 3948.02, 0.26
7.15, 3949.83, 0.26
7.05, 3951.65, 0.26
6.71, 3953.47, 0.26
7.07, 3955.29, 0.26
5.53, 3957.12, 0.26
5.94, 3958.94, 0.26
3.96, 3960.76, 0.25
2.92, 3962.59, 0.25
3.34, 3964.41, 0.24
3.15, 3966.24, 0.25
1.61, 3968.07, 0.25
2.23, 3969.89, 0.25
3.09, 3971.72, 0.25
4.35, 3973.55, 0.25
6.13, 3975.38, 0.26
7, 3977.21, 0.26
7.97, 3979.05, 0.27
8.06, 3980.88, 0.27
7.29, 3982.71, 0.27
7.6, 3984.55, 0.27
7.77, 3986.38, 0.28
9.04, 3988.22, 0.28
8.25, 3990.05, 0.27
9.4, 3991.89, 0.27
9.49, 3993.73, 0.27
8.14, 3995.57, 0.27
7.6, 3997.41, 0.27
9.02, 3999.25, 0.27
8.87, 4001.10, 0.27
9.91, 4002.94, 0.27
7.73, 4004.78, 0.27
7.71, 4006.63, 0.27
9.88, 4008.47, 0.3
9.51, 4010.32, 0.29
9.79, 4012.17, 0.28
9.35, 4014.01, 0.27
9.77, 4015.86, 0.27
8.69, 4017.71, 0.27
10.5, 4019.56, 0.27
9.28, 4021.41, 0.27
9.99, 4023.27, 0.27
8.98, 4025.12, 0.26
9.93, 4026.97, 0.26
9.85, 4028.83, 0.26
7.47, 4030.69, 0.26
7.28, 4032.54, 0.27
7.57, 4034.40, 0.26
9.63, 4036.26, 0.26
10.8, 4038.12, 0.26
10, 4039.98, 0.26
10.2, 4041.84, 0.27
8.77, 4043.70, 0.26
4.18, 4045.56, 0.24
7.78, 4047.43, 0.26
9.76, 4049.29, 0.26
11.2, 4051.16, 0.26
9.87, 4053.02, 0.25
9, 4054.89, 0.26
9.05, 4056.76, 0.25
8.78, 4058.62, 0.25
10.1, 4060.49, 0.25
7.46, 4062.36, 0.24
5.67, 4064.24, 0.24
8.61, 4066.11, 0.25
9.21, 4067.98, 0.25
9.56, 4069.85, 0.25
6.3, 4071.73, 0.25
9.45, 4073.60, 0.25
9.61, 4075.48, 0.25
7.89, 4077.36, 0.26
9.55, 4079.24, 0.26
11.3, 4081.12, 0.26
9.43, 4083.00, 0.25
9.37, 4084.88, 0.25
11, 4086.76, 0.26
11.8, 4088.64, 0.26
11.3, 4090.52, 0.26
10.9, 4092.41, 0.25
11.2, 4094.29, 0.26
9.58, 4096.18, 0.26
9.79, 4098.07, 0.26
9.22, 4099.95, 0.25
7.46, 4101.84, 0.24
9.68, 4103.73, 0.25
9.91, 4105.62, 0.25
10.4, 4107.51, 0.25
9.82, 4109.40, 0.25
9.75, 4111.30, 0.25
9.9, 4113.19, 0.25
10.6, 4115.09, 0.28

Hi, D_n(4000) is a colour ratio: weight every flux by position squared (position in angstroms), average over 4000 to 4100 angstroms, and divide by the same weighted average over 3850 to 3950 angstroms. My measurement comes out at 2.10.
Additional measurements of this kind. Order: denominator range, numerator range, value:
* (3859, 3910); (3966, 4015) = 1.55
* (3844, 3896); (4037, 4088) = 2.01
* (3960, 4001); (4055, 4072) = 1.39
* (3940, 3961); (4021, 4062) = 1.69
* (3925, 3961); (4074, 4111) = 2.46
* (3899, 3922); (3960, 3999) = 1.10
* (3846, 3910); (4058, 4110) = 2.08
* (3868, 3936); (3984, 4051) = 1.92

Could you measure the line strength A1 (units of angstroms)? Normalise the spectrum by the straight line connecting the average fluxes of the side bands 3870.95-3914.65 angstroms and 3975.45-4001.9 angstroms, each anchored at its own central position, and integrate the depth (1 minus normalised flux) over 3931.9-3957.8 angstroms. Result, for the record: 8.8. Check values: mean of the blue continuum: 5.44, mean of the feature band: 4.62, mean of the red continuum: 8.18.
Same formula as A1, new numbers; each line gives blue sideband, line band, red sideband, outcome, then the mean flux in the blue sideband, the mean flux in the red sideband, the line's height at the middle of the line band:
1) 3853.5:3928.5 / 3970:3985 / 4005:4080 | 2.3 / 5.11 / 8.93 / 7.29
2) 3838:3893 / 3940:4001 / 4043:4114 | 8.2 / 4.74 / 9.31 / 6.99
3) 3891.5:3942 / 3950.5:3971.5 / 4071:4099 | 5.5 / 4.8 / 9.93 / 6.15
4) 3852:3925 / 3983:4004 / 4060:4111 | -3.2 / 5.19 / 9.46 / 7.47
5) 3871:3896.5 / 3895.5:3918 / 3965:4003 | -2.2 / 5.1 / 6.86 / 5.5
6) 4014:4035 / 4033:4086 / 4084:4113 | 3.4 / 9.06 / 10.1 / 9.54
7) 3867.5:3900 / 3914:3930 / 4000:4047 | 3.6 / 5.2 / 9.01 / 6.24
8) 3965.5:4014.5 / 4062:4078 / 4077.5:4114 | 2.0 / 7.41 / 10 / 9.39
